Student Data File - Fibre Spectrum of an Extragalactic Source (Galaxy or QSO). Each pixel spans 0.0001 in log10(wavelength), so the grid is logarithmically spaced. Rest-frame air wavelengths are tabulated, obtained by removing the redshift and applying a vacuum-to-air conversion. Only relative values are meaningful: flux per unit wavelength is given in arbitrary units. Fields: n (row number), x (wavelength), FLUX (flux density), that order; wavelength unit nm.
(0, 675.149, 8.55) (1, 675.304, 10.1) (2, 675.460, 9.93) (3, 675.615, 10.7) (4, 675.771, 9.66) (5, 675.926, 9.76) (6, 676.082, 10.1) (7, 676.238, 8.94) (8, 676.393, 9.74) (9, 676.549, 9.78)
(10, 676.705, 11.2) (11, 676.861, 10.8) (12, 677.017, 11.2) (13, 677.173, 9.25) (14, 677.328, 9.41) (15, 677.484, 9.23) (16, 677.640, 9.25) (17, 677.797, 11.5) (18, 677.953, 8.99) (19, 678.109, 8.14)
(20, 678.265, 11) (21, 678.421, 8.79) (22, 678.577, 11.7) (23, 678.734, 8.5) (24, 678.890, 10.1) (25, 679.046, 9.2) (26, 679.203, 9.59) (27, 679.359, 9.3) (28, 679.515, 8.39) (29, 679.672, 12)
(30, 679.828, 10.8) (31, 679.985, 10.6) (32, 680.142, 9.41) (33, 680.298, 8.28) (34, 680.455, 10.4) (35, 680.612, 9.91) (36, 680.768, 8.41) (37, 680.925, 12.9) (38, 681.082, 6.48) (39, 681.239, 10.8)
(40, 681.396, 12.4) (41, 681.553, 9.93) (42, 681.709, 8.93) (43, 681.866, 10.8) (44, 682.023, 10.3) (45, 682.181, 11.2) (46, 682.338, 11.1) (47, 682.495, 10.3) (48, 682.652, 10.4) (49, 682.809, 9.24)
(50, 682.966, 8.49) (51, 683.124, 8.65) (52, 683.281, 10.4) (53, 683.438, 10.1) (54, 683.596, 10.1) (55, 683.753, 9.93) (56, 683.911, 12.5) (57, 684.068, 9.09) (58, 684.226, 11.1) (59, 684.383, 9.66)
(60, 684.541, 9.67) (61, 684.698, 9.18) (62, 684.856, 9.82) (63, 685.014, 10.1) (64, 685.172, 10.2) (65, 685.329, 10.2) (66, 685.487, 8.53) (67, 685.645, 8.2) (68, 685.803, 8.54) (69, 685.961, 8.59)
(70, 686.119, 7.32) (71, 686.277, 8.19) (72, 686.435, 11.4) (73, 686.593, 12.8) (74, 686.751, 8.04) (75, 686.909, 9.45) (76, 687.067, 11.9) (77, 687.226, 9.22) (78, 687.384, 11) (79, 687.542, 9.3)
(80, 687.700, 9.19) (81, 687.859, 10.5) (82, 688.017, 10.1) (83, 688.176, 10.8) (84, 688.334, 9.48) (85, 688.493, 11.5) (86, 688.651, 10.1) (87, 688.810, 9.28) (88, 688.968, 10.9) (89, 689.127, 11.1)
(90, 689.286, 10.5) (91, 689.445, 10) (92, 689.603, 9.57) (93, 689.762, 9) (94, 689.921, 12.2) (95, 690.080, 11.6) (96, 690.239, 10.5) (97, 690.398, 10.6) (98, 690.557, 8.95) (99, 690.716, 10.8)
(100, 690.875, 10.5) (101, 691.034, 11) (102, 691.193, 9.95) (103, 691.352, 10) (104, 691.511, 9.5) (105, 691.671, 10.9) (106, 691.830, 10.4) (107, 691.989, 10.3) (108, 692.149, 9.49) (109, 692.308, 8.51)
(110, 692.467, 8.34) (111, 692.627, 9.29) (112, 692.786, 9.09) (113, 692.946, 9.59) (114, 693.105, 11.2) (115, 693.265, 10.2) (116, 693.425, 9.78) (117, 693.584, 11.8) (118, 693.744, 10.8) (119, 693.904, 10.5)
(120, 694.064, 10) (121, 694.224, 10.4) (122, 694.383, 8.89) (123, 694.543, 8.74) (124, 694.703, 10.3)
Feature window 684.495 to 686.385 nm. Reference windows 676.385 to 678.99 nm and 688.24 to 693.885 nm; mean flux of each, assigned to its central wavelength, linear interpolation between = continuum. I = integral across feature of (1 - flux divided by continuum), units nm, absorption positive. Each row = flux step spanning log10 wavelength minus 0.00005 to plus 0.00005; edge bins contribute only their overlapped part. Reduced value 0.19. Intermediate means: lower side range 9.91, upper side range 10.2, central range 9.07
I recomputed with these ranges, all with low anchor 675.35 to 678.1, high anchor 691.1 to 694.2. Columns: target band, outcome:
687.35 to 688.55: -0.03 nm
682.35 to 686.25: 0.14 nm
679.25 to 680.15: -0.02 nm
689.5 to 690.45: -0.06 nm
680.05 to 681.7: 0.01 nm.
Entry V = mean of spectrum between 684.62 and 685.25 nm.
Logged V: 9.81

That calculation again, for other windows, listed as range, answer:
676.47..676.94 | 10.6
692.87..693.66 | 10.5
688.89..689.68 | 10.4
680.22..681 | 9.97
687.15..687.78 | 9.68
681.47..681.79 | 9.51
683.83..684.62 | 10.4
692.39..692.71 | 8.82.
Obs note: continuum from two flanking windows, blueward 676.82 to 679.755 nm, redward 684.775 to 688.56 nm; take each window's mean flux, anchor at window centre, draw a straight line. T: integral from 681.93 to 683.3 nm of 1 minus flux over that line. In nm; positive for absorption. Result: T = -0.03 nm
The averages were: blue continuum 9.8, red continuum 9.76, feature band 10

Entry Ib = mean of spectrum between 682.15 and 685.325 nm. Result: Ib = 10.1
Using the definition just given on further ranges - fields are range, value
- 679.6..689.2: 9.98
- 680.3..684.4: 10.1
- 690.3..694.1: 10.1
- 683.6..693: 9.96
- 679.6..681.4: 10.1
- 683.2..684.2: 10.4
